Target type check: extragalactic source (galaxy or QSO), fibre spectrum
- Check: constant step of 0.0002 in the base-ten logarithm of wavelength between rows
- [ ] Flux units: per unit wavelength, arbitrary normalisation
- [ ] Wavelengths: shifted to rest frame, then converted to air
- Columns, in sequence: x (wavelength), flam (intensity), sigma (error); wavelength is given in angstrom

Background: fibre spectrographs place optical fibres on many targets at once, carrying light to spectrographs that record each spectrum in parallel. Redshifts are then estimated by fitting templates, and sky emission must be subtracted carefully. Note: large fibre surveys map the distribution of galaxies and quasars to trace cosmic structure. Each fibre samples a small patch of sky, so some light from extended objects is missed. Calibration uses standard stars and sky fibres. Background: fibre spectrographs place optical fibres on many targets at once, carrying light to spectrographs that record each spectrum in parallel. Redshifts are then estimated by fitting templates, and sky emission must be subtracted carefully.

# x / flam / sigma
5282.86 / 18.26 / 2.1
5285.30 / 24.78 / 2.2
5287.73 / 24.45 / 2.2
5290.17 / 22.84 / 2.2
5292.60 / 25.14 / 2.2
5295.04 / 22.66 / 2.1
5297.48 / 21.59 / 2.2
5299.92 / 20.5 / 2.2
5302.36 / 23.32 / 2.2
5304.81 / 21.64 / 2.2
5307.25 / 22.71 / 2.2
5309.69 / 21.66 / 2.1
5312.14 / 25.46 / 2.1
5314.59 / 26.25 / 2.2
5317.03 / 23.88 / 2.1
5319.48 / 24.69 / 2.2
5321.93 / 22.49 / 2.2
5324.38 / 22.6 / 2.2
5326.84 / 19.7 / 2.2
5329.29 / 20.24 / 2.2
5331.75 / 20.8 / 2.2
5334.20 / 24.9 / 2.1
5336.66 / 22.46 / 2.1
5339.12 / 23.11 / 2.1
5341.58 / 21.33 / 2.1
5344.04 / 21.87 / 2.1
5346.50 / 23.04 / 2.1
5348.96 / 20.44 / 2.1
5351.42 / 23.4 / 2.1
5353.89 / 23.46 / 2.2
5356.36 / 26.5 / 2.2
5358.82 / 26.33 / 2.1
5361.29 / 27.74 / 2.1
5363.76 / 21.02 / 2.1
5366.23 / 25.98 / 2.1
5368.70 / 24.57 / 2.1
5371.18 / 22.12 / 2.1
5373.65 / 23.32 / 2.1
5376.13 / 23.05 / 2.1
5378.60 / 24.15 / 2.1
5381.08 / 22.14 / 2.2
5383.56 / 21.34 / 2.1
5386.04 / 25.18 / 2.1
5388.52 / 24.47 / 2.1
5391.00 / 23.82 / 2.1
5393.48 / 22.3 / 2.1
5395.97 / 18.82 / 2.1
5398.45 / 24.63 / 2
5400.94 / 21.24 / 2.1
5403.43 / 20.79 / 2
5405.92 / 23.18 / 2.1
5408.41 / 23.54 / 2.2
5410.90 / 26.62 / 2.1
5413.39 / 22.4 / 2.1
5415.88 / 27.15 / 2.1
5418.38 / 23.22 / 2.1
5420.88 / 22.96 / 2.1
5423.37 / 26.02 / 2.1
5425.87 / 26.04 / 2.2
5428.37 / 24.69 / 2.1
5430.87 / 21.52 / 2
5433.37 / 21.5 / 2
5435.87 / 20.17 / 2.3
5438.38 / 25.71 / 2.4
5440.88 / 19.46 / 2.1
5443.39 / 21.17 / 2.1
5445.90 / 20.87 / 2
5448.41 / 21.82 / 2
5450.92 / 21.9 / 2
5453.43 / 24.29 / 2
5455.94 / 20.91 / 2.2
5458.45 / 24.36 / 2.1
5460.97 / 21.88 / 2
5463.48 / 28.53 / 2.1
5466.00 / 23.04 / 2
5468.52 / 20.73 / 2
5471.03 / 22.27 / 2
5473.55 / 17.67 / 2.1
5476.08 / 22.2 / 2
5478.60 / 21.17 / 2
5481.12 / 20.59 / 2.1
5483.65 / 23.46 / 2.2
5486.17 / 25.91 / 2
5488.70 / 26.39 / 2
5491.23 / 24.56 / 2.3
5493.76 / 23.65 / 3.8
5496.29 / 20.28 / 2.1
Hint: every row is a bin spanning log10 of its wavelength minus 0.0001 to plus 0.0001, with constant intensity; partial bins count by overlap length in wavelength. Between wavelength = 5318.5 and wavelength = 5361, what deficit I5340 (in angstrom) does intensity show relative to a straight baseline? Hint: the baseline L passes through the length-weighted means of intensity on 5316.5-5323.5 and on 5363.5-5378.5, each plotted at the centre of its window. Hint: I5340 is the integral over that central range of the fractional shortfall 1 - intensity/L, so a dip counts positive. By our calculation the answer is 1.3 angstrom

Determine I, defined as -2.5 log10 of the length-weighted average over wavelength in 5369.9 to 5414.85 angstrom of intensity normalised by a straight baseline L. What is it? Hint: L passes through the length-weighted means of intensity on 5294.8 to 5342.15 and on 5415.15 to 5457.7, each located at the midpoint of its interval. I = -0.01 mag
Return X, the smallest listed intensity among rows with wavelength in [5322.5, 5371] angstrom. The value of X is 19.7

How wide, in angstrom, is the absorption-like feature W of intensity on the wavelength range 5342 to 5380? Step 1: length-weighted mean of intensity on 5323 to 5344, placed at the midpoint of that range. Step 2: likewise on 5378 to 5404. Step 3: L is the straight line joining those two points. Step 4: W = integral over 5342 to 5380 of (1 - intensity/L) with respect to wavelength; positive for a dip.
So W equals -2.6 angstrom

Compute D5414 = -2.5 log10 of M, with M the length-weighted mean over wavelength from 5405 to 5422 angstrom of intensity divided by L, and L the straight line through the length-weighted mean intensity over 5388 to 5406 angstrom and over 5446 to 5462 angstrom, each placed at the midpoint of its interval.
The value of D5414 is -0.087 mag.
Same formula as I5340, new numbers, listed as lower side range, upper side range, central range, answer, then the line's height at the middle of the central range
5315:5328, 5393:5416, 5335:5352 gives 0.5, 22.9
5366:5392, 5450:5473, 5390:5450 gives 1.0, 23.3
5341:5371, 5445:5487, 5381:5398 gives 0.5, 23.4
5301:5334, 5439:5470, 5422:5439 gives -0.8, 22.5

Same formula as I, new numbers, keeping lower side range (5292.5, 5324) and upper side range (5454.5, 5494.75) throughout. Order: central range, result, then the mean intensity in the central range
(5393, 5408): 0.056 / 21.9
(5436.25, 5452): 0.062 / 21.7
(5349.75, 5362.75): -0.096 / 25.2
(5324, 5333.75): 0.105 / 21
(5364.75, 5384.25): -0.013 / 23.4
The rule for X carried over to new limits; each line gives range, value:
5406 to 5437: 20.17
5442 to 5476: 17.67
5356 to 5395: 21.02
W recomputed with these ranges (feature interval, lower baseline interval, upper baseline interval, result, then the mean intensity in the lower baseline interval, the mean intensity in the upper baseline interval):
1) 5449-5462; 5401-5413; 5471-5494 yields 0.2 angstrom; 23.2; 22.8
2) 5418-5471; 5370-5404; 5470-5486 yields -2.2 angstrom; 22.7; 21.5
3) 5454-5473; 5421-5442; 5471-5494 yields 0.0 angstrom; 23.2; 22.8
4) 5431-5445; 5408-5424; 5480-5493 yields 1.6 angstrom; 24.6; 24.2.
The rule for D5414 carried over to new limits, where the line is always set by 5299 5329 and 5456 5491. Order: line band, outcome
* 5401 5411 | -0.001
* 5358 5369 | -0.102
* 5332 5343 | 0.006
